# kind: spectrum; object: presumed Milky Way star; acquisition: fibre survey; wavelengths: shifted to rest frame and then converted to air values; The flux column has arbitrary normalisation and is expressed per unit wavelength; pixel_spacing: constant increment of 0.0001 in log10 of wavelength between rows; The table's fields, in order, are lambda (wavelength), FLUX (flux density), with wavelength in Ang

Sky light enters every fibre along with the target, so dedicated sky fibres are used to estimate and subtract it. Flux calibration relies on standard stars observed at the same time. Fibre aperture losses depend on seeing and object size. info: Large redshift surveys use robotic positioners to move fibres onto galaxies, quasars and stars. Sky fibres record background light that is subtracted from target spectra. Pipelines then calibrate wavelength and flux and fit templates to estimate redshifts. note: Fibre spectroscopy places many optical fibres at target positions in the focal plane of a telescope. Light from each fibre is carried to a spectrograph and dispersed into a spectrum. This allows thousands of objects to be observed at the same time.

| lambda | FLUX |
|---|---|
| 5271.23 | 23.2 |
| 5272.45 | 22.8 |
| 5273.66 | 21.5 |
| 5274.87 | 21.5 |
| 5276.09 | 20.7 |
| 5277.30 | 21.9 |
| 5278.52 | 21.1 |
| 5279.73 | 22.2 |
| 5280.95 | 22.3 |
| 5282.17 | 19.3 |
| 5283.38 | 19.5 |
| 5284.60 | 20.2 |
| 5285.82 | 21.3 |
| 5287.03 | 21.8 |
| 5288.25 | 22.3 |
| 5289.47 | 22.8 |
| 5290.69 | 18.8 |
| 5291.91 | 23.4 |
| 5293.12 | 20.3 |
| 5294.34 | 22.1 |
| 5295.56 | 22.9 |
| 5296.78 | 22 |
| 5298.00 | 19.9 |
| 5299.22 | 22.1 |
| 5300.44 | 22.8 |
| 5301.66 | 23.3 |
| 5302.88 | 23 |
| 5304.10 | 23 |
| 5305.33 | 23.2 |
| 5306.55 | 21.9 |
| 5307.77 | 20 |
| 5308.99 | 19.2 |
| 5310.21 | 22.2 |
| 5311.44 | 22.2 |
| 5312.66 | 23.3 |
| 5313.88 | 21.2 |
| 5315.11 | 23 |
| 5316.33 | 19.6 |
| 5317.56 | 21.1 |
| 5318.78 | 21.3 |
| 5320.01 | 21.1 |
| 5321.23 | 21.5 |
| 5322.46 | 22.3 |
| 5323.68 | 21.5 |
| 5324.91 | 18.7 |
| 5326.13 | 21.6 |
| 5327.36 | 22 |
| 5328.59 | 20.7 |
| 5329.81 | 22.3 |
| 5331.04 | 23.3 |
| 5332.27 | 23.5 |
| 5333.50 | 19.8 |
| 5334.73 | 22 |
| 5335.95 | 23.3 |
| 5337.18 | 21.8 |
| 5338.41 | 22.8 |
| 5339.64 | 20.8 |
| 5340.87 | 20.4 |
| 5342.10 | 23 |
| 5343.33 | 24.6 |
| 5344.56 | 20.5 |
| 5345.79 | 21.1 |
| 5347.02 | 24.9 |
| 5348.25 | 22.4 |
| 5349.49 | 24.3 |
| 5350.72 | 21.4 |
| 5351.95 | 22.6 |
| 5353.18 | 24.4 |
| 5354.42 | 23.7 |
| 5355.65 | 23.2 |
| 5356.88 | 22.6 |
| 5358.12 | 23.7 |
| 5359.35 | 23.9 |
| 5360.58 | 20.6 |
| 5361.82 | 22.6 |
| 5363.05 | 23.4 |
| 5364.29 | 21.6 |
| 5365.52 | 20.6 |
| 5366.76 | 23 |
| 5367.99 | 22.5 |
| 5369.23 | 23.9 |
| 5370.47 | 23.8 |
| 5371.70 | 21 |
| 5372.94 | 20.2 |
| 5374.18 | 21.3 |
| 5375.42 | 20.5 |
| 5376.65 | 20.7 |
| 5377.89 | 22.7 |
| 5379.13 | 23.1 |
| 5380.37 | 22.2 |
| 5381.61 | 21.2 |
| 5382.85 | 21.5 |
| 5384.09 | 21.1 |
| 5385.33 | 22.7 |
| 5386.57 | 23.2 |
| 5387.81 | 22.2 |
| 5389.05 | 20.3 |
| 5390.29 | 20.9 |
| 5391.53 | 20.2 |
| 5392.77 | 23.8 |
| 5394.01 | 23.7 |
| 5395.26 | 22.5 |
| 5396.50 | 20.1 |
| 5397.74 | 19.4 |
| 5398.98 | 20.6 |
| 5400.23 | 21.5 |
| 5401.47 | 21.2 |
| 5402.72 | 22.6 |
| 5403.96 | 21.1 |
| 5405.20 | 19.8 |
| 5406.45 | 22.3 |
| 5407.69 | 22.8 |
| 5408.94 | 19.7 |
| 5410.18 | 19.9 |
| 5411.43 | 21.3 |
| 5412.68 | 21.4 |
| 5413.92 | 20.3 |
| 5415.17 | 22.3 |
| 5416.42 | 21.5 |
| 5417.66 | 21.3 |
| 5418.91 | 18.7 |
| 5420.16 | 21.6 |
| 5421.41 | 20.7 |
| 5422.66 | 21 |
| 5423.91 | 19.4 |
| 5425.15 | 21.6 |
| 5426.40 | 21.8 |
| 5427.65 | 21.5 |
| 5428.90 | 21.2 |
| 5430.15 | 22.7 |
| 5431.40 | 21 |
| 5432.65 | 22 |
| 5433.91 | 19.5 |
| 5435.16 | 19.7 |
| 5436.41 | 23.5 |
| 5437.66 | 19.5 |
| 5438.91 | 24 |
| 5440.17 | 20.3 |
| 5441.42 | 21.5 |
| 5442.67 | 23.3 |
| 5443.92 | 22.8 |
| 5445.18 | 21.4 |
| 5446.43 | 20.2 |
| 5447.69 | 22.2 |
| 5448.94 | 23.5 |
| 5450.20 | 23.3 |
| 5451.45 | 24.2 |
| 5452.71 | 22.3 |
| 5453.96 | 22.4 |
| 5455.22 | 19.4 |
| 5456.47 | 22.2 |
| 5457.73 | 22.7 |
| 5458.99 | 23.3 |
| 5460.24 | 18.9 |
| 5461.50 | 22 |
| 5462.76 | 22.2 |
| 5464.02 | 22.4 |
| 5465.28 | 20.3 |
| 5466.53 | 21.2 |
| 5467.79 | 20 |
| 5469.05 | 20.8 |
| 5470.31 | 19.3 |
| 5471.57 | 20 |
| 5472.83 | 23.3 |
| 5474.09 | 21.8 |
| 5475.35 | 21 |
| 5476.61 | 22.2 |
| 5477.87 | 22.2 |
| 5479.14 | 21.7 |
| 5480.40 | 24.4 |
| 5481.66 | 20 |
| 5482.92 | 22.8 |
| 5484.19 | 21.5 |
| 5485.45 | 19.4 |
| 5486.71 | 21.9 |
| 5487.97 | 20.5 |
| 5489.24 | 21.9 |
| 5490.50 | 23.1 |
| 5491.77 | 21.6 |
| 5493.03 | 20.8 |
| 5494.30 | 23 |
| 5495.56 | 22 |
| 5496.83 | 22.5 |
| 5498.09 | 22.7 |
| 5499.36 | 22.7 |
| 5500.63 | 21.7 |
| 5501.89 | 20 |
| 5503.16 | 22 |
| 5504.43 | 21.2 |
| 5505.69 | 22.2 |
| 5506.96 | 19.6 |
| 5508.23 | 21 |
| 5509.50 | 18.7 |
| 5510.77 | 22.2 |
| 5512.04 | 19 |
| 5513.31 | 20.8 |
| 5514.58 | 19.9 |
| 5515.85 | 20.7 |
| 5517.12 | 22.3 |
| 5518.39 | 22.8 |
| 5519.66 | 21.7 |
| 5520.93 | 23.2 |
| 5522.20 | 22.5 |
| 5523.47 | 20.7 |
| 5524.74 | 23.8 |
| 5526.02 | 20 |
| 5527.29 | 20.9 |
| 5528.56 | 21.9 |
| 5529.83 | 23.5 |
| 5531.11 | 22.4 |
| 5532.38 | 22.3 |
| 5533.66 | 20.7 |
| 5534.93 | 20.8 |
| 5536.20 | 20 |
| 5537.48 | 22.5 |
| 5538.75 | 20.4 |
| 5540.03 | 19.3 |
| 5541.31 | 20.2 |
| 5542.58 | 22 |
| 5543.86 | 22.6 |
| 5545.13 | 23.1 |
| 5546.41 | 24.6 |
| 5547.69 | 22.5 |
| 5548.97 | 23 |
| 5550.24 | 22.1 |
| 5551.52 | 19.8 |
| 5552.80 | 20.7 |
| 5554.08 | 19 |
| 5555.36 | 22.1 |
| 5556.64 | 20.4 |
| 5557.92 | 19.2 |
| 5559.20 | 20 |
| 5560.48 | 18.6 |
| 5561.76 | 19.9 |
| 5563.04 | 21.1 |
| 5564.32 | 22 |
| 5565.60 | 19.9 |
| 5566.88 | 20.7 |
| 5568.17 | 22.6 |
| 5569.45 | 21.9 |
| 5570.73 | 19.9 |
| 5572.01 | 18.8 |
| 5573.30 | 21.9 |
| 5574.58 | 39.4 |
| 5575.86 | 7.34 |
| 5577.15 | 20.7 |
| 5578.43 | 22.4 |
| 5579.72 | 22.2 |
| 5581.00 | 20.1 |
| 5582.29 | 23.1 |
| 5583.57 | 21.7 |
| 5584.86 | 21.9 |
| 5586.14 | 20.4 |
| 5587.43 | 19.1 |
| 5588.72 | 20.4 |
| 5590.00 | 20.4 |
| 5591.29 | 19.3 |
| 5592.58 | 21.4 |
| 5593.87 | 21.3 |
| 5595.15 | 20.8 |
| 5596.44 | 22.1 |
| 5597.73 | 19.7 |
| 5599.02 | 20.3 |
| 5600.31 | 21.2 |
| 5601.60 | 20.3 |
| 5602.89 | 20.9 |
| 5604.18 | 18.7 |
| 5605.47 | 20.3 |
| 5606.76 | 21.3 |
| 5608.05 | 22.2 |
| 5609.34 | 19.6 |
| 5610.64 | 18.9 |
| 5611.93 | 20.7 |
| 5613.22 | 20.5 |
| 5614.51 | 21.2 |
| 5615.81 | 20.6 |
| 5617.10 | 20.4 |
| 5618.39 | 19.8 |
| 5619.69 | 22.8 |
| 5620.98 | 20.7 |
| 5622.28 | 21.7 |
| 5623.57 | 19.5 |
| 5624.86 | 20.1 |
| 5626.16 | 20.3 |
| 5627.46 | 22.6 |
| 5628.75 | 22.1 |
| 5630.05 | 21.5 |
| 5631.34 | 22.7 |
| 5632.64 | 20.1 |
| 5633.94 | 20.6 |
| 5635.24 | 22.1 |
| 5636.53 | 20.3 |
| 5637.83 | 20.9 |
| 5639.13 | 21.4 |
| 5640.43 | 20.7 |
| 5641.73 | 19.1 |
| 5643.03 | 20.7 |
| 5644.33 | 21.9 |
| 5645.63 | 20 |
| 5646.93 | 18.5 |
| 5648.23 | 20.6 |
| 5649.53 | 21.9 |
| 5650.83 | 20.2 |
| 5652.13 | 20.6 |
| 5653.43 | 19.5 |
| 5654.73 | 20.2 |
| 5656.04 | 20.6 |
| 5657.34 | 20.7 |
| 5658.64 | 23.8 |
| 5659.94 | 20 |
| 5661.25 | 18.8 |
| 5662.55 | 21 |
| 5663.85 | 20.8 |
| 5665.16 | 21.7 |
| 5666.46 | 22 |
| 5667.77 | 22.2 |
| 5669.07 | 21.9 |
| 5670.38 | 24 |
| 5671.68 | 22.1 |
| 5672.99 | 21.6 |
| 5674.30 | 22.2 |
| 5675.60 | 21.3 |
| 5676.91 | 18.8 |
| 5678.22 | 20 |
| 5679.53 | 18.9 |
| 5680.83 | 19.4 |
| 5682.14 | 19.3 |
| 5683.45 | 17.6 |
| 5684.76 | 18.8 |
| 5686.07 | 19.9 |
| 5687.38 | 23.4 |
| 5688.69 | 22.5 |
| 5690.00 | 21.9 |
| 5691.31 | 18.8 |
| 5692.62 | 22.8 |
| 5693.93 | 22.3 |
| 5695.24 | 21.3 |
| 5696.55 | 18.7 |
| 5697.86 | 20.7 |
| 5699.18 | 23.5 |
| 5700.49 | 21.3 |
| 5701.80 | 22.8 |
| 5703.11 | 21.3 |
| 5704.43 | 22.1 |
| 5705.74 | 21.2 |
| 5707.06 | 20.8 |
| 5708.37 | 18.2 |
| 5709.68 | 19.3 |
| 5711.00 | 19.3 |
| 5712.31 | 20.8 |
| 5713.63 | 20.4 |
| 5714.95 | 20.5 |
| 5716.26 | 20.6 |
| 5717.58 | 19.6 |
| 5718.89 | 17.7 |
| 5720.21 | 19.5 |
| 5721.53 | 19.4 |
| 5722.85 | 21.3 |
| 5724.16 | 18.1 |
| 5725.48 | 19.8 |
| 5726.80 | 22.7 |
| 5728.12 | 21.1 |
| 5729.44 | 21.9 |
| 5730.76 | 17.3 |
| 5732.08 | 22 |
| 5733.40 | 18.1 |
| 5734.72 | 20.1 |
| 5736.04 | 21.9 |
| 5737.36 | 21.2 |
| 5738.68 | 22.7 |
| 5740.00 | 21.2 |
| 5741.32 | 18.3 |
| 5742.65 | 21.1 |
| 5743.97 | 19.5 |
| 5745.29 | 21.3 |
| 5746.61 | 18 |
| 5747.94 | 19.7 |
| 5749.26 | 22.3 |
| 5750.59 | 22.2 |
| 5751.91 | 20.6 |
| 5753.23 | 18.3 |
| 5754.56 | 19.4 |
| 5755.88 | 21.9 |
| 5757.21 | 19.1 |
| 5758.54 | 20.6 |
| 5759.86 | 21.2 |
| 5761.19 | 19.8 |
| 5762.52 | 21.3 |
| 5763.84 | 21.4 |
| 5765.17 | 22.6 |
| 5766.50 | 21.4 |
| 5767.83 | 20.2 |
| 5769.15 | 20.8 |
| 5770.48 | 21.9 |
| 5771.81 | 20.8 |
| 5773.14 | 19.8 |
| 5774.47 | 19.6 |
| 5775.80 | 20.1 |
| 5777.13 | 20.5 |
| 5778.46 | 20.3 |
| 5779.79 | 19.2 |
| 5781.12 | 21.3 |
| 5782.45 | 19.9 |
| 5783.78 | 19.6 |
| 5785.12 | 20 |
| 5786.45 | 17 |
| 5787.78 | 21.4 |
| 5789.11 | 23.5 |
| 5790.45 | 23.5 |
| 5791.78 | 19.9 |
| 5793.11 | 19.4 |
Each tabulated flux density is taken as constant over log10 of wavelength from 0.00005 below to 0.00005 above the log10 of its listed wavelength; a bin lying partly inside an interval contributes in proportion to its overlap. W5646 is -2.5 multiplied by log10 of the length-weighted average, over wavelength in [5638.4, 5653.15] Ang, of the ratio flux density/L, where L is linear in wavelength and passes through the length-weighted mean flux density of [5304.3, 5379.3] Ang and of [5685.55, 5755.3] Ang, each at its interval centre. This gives 0.02 mag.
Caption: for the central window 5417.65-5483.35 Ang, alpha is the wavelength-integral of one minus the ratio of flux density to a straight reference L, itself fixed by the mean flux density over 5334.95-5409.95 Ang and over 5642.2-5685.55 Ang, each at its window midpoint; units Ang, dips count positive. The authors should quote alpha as 0.37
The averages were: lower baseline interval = 22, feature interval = 21.5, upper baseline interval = 20.6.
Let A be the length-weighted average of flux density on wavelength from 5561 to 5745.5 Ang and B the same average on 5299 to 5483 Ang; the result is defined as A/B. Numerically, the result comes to 0.95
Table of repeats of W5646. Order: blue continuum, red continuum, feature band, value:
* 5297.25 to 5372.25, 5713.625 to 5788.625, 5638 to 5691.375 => 0.00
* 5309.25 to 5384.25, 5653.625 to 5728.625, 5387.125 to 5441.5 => 0.03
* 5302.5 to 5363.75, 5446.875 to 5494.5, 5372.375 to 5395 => 0.01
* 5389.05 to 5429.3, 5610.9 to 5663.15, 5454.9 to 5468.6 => -0.02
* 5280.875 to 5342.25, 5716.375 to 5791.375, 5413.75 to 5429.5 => 0.02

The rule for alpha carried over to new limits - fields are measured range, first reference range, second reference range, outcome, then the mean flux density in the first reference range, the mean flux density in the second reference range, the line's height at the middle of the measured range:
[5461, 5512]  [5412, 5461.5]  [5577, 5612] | -0.4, 21.5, 20.8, 21.3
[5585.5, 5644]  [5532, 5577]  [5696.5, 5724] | 0.5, 21.2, 20.4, 20.9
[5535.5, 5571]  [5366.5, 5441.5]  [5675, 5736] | -0.3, 21.4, 20.4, 20.9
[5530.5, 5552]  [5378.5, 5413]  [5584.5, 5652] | -0.7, 21.5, 20.7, 21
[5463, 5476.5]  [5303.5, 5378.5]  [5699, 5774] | 0.3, 22.1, 20.5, 21.6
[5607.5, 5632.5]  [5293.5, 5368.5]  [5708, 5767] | -0.1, 22.1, 20.3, 20.8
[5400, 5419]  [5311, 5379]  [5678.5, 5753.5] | 0.6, 22.1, 20.5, 21.8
